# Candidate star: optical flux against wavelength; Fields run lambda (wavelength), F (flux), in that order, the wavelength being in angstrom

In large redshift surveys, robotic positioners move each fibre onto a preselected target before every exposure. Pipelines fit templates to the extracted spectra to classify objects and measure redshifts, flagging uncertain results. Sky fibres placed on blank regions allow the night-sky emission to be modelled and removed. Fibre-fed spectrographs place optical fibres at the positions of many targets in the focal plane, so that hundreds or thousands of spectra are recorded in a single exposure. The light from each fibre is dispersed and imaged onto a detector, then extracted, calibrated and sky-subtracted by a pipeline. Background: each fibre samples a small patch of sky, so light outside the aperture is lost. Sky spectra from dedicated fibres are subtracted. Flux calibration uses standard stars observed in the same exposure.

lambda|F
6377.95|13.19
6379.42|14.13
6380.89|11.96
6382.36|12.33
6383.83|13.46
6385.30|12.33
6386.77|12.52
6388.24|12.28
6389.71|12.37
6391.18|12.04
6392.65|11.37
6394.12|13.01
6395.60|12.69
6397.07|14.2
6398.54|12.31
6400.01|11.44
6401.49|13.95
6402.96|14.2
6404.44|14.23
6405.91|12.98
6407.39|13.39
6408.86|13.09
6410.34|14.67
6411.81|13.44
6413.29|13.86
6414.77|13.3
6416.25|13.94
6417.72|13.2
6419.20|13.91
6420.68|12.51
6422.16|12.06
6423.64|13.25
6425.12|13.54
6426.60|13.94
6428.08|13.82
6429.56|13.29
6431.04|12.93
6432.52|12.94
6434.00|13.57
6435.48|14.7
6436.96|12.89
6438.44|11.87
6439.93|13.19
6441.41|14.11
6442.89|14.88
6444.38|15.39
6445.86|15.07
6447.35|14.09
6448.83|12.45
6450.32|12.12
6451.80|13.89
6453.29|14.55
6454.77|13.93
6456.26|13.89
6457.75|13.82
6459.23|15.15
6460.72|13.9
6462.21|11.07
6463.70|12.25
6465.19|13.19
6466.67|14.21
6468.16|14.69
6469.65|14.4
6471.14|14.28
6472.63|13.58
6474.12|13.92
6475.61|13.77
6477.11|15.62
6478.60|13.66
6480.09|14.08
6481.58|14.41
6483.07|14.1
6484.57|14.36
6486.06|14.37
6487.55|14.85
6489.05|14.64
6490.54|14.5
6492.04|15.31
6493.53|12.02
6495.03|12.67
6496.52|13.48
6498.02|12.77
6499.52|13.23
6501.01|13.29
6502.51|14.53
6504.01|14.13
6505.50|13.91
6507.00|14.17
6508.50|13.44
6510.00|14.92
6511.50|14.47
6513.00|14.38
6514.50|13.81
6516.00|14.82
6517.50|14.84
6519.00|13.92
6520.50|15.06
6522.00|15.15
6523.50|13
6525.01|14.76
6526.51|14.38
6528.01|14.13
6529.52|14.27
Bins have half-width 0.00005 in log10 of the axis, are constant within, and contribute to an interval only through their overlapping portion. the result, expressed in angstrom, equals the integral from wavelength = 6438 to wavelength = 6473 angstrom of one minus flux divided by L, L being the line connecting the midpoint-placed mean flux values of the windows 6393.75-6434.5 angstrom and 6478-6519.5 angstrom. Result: -0.2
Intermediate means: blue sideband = 13.3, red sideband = 14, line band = 13.8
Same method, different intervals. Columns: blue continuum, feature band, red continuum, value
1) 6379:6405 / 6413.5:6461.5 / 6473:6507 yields -1.0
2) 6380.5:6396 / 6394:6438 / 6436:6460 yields -1.0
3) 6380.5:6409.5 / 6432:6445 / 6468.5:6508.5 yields -0.3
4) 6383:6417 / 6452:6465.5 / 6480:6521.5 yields 0.1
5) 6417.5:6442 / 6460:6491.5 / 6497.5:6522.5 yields -0.5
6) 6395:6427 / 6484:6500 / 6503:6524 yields 0.3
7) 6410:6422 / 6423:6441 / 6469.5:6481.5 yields 0.4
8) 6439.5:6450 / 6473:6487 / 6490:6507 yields -0.5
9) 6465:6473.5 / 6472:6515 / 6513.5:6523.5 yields 0.9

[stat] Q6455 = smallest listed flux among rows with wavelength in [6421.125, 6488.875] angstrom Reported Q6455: 11.07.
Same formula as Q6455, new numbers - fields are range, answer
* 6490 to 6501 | 12.02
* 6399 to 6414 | 11.44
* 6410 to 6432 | 12.06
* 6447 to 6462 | 12.12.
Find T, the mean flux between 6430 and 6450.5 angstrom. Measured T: 13.6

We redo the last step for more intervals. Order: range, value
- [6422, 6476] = 13.7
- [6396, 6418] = 13.5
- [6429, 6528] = 13.9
